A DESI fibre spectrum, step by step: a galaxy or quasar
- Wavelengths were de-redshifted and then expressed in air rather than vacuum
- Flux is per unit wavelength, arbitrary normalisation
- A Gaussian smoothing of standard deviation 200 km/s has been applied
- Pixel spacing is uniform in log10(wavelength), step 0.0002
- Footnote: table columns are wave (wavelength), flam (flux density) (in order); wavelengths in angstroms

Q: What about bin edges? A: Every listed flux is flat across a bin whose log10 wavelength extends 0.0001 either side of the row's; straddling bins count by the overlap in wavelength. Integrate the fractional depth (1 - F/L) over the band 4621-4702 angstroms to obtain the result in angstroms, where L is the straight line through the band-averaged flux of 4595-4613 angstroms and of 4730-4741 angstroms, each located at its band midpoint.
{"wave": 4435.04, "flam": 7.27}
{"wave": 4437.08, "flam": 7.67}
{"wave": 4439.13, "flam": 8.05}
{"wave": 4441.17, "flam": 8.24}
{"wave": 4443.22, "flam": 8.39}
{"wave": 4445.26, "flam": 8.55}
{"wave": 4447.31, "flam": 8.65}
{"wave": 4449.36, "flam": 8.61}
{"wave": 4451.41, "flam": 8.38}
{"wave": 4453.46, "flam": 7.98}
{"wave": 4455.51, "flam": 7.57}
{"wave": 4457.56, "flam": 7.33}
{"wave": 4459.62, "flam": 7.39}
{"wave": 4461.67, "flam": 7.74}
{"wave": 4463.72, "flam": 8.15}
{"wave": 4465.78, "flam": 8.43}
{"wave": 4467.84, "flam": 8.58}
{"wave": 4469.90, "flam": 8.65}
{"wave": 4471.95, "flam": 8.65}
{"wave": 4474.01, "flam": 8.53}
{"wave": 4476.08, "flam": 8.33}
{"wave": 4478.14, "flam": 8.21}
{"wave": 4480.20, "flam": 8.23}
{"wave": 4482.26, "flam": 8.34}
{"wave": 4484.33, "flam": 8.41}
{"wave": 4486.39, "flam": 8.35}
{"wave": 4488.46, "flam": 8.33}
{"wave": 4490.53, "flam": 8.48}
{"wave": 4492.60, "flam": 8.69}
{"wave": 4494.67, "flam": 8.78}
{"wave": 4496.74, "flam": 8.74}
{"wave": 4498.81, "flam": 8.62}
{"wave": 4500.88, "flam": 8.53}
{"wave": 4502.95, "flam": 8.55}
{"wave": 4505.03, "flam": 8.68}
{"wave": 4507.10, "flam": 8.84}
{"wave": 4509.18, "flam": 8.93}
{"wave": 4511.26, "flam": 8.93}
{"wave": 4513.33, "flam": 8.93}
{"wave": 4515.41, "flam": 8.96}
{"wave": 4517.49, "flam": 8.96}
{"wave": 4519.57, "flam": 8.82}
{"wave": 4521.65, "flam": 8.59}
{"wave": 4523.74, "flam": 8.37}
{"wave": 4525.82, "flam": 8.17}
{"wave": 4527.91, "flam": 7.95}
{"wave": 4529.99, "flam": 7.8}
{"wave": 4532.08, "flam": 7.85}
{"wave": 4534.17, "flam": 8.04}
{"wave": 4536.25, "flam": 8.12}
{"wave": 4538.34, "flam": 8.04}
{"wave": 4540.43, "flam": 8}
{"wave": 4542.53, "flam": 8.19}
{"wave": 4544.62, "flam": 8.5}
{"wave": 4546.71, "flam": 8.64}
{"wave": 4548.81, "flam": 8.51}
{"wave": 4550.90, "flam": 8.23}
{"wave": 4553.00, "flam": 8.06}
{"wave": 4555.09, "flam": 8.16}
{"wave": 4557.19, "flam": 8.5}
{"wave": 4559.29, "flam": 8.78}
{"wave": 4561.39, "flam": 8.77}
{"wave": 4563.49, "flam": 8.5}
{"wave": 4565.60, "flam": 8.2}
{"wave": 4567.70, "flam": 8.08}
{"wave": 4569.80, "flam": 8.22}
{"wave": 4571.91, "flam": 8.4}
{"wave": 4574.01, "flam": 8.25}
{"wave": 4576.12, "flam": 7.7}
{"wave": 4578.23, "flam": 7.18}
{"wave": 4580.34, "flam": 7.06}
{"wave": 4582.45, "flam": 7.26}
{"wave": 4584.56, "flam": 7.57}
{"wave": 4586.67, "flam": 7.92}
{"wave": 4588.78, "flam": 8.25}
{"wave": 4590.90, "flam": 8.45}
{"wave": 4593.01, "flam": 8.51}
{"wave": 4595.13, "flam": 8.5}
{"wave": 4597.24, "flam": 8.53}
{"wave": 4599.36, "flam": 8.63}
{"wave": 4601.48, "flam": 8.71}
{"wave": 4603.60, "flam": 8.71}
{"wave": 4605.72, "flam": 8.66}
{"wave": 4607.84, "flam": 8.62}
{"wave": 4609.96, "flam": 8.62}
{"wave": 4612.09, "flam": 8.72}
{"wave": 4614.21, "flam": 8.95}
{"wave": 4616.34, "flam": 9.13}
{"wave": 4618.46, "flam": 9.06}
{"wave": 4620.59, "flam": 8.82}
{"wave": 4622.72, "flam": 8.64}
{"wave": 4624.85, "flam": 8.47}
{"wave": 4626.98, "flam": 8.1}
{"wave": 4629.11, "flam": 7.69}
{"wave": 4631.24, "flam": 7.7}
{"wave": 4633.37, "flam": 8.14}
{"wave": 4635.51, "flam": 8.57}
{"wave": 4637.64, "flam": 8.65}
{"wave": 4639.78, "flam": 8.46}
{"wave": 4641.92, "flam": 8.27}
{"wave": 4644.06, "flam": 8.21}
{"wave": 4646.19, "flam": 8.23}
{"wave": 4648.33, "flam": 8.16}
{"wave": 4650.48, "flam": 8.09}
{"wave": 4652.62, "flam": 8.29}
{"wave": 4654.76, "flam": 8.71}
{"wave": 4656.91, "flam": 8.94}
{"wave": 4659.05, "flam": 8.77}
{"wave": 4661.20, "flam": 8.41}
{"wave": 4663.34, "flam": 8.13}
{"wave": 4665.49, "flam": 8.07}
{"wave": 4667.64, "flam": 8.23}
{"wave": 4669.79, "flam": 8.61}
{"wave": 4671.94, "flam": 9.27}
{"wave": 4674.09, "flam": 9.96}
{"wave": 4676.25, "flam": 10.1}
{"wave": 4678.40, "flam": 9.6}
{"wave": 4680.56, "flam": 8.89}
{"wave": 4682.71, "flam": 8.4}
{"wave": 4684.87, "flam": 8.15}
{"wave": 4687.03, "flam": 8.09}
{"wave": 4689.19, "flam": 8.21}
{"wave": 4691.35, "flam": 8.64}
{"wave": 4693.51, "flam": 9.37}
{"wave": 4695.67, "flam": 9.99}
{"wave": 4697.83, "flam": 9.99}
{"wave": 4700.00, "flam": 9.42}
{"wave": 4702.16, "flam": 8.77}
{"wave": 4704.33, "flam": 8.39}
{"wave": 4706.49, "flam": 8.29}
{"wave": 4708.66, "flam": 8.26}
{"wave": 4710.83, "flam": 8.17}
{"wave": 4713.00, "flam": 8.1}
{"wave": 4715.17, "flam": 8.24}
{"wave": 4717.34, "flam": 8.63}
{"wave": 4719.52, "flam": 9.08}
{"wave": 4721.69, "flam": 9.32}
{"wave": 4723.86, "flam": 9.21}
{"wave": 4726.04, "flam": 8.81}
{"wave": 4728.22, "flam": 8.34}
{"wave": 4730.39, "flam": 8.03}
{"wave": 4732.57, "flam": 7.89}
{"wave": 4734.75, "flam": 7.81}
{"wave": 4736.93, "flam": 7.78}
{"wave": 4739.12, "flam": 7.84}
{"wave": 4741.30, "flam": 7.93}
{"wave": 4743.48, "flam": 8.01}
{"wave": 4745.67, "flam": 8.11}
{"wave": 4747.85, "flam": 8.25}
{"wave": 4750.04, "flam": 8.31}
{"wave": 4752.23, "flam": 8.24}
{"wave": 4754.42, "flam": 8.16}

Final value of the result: -3.4 angstroms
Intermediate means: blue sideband 8.64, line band 8.64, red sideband 7.86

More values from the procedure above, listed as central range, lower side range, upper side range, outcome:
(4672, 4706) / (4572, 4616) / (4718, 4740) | -2.8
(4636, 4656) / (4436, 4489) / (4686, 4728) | 0.7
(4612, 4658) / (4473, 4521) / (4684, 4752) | 0.5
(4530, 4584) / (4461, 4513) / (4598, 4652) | 2.4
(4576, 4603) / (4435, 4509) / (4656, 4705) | 1.9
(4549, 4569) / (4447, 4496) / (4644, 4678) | 0.2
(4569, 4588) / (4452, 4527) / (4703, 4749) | 1.5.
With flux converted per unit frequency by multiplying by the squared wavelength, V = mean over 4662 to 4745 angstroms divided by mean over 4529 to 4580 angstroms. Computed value 1.12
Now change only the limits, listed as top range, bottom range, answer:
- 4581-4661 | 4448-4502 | 1.08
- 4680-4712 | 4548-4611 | 1.11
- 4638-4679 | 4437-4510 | 1.12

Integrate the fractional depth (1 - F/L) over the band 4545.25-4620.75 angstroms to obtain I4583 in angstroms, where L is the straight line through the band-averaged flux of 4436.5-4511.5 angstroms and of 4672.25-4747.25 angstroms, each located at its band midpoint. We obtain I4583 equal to 1.2 angstroms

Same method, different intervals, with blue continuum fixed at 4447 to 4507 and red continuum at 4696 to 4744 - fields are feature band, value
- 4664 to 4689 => -1.0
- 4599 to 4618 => -0.8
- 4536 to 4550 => 0.2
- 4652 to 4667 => 0.0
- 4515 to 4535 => 0.1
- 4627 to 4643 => 0.5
